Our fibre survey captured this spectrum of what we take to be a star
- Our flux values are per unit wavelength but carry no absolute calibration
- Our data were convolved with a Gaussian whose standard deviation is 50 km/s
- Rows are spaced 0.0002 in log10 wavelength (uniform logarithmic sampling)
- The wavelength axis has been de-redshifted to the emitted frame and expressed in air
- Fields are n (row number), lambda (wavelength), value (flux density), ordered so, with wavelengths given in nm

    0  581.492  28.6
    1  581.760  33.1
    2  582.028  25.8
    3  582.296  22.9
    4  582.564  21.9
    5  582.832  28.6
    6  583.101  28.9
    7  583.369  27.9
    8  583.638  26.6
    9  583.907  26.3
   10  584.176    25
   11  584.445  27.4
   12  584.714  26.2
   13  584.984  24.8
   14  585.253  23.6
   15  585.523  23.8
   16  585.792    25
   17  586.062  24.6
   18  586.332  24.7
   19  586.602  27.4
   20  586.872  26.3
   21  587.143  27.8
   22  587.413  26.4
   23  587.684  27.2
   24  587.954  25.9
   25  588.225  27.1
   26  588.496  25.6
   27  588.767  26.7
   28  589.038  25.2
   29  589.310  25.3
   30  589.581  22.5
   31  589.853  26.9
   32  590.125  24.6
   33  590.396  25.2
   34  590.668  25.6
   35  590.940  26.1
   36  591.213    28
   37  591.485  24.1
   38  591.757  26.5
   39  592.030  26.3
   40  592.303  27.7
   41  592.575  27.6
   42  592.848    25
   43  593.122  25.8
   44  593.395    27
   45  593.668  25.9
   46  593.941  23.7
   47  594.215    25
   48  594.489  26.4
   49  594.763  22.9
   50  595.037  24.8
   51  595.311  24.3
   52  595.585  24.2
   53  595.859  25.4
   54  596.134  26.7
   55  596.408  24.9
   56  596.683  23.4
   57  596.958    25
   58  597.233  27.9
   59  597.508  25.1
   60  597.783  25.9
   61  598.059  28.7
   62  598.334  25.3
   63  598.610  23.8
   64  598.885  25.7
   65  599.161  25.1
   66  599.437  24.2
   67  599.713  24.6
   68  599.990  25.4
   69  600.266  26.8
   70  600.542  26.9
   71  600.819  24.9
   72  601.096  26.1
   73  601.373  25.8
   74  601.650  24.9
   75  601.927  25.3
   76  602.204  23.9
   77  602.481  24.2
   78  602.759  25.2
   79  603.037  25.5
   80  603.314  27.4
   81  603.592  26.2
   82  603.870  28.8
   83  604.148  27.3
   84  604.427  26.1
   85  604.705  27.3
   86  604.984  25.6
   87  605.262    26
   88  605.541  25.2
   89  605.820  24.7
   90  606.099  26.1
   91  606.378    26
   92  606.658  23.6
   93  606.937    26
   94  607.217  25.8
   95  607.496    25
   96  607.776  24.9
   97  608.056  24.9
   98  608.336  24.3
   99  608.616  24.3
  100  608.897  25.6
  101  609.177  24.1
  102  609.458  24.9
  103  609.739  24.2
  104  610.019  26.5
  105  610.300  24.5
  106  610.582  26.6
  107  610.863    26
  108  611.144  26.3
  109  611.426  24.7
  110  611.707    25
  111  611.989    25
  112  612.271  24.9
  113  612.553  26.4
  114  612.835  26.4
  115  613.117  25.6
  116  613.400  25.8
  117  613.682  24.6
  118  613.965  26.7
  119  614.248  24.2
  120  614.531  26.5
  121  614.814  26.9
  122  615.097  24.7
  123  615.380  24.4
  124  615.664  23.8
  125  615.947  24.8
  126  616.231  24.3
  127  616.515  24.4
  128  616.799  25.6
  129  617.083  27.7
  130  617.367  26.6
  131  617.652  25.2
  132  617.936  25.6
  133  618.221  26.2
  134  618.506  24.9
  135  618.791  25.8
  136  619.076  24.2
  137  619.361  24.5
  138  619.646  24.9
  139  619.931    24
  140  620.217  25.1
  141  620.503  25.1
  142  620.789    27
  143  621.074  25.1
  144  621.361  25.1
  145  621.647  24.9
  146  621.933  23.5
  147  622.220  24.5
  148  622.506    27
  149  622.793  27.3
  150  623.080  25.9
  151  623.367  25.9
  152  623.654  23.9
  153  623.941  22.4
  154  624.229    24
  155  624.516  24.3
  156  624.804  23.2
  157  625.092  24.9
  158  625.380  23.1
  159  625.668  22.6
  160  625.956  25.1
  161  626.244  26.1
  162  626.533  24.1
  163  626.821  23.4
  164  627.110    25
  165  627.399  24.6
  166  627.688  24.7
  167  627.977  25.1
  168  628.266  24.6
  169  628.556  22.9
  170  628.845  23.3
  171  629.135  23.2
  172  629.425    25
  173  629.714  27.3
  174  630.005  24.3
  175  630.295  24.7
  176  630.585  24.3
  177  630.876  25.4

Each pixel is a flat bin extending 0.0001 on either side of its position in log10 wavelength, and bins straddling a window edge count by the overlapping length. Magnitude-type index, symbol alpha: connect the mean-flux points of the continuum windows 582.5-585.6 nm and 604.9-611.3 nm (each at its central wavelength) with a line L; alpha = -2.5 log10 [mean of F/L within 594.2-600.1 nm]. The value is 0.02 mag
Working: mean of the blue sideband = 26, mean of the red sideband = 25.3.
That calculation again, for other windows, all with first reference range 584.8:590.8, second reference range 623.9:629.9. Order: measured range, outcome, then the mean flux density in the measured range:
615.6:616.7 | 0.01 mag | 24.4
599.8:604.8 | -0.04 mag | 26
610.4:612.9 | -0.04 mag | 25.7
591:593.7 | -0.04 mag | 26.4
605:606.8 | -0.01 mag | 25.3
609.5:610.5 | -0.01 mag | 25.1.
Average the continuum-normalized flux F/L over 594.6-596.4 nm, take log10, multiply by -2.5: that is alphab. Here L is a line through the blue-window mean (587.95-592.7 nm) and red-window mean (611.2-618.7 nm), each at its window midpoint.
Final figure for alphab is 0.05 mag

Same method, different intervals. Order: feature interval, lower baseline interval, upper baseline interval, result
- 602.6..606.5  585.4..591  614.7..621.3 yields -0.03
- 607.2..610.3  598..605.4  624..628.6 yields 0.02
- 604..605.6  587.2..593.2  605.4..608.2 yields -0.04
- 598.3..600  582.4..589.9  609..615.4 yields 0.04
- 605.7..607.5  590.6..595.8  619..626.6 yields -0.01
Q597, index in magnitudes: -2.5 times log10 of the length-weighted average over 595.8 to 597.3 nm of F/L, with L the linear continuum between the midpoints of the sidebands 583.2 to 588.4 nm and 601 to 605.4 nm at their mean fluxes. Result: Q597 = 0.02 mag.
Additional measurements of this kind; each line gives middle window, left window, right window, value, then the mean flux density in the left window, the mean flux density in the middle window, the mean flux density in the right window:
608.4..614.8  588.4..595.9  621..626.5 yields -0.02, 25.5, 25.4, 24.7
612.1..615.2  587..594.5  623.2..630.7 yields -0.03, 26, 25.7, 24.3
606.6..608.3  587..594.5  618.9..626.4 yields 0.01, 26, 25.1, 24.8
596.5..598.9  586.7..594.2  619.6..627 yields 0.00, 26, 25.6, 24.7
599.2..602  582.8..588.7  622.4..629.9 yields 0.00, 26.2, 25.5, 24.6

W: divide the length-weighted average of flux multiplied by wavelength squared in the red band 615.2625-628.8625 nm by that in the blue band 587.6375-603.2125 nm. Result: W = 1.1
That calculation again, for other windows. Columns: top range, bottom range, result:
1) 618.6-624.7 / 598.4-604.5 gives 1.04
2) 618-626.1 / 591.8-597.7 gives 1.06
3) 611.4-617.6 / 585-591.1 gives 1.08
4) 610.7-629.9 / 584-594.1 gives 1.07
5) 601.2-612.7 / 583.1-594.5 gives 1.05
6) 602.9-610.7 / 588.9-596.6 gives 1.05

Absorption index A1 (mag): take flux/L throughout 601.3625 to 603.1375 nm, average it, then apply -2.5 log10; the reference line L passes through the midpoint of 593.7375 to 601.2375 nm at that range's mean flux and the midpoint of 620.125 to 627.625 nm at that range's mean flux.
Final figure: 0.01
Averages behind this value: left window 25.3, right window 24.7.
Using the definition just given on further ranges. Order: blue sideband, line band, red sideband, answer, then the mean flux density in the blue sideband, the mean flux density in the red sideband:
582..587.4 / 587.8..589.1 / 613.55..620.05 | -0.02 mag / 25.8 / 25.2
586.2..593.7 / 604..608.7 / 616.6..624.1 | 0.01 mag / 26.1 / 25.3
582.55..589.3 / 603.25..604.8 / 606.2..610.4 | -0.08 mag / 26.1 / 25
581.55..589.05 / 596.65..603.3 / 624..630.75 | 0.00 mag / 26.2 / 24.3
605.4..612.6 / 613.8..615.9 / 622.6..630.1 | -0.01 mag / 25.2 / 24.5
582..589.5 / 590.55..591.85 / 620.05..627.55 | -0.01 mag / 25.9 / 24.7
